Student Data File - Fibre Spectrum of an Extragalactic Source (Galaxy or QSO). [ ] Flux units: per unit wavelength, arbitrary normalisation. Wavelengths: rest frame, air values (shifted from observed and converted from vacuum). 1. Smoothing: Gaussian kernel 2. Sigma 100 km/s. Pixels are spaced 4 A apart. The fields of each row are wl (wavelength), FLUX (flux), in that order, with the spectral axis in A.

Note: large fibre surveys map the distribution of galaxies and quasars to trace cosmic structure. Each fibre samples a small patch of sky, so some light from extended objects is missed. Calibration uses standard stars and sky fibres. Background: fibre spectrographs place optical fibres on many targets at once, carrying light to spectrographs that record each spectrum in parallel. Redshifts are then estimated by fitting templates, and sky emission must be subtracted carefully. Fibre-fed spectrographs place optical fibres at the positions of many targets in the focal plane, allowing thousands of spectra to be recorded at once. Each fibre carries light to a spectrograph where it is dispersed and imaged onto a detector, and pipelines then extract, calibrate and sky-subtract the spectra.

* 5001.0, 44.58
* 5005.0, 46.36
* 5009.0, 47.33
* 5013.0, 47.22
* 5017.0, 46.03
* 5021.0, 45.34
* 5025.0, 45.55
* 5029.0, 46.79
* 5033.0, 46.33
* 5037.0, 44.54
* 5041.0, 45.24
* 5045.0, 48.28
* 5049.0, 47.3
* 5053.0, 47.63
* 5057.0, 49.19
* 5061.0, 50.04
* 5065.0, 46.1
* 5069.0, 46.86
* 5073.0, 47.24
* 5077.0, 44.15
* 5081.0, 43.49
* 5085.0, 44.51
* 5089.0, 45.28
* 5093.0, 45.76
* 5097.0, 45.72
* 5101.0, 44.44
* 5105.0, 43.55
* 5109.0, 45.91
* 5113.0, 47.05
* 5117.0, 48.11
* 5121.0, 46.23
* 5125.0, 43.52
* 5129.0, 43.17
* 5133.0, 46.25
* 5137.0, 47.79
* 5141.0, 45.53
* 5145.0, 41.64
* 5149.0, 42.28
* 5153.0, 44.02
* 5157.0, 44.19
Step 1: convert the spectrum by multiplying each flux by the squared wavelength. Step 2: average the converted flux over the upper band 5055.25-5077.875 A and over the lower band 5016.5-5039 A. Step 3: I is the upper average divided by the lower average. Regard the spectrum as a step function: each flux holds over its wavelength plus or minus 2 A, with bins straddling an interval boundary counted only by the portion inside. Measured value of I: 1.05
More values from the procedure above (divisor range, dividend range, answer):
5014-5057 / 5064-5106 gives 0.99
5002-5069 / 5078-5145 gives 1.00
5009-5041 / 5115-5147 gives 1.03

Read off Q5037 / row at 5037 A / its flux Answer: 44.54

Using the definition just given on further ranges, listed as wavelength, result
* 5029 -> 46.79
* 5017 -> 46.03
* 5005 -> 46.36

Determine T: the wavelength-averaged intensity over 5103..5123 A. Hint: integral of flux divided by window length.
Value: 46.2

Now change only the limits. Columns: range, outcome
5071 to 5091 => 44.9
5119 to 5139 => 45.4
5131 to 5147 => 45.3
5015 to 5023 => 45.7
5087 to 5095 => 45.5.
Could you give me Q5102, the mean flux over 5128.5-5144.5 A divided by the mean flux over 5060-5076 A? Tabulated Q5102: 0.97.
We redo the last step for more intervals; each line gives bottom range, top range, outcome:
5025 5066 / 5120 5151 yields 0.94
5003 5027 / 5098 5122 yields 0.99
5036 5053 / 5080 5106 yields 0.96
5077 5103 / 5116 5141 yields 1.02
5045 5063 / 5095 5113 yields 0.93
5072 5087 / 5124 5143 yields 1.01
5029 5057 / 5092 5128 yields 0.97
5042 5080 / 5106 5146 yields 0.96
